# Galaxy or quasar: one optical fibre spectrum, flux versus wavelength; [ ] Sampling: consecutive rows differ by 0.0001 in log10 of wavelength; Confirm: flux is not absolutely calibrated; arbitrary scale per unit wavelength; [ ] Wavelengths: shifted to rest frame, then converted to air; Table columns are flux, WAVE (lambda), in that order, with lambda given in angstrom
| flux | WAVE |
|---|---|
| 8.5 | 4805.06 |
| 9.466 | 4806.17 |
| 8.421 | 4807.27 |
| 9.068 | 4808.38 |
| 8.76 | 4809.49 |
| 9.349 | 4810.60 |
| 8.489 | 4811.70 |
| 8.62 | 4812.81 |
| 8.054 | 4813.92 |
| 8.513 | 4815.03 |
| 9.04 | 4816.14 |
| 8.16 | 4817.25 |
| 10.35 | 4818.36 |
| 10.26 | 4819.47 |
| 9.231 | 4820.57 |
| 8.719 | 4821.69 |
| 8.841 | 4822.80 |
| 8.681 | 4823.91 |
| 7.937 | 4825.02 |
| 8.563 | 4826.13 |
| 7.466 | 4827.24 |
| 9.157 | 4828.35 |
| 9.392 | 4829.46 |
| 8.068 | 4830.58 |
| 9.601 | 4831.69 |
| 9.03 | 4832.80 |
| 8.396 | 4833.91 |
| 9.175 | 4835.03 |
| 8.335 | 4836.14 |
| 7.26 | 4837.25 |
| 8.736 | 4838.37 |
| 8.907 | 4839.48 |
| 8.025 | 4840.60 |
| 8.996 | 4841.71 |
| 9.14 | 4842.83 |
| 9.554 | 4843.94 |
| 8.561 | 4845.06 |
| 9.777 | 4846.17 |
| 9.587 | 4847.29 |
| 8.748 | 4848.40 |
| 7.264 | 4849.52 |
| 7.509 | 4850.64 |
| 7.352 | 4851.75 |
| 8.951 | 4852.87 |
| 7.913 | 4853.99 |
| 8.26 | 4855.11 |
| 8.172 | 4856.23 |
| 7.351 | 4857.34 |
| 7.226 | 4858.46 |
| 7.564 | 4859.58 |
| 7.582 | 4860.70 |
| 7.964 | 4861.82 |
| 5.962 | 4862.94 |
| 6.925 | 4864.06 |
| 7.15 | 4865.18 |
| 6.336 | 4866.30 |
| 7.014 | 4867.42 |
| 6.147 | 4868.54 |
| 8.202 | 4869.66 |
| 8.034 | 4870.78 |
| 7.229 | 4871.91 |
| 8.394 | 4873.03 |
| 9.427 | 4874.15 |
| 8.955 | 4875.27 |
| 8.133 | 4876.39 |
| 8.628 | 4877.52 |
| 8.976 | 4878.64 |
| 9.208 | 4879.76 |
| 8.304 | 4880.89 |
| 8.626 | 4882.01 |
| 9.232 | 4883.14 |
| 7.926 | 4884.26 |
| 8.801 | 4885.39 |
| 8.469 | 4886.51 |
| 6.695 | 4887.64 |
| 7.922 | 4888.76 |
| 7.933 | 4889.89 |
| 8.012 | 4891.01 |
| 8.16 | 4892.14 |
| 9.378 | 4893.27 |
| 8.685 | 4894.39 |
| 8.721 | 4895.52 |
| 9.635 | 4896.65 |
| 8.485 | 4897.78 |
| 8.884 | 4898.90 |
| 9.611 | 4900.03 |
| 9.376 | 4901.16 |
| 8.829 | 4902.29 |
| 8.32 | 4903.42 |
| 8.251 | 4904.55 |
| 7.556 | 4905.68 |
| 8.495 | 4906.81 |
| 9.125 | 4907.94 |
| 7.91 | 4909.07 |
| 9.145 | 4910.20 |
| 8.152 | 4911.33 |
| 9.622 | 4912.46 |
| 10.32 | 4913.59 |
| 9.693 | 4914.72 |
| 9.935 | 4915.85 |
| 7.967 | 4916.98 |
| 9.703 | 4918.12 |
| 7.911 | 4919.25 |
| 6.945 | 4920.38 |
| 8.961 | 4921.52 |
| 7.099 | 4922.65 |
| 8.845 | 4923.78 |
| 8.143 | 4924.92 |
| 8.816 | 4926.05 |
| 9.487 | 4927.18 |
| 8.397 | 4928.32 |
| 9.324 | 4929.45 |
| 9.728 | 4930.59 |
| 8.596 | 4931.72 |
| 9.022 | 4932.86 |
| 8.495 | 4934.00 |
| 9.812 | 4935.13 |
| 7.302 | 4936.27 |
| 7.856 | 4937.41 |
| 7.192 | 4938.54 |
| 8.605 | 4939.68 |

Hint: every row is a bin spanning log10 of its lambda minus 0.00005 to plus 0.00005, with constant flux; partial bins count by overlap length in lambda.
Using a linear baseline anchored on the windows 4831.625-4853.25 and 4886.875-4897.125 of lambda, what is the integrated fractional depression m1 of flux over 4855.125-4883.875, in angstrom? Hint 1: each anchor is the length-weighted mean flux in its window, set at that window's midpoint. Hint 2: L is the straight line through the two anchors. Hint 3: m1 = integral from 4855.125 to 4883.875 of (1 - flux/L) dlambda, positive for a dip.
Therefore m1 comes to 2.0 angstrom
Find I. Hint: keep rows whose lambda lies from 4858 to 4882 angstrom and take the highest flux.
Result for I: 9.427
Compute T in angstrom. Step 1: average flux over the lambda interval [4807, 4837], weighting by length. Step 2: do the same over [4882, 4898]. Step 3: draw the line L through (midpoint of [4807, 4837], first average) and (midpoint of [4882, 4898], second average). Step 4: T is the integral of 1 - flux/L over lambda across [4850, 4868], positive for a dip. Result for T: 2.4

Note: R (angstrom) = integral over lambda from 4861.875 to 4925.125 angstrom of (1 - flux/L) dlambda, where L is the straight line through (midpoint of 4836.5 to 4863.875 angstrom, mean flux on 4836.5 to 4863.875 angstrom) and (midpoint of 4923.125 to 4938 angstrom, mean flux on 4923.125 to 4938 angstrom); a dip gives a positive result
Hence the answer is 0.9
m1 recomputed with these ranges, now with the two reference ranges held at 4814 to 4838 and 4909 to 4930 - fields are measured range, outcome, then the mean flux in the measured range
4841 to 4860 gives 0.9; 8.35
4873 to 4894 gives 0.7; 8.49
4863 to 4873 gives 1.9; 7.14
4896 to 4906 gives 0.0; 8.8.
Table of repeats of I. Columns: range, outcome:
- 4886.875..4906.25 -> 9.635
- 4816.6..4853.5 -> 10.35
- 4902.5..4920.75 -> 10.32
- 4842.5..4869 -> 9.777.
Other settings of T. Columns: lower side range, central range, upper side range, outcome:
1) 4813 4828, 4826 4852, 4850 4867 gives -1.6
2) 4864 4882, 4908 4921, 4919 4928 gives -1.0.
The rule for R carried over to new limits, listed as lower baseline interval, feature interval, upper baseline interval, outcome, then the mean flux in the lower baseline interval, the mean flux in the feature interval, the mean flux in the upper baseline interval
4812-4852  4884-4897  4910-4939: 0.5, 8.7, 8.35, 8.71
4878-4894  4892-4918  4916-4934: -1.2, 8.41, 8.91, 8.62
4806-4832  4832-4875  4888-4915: 3.5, 8.83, 8.07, 8.74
